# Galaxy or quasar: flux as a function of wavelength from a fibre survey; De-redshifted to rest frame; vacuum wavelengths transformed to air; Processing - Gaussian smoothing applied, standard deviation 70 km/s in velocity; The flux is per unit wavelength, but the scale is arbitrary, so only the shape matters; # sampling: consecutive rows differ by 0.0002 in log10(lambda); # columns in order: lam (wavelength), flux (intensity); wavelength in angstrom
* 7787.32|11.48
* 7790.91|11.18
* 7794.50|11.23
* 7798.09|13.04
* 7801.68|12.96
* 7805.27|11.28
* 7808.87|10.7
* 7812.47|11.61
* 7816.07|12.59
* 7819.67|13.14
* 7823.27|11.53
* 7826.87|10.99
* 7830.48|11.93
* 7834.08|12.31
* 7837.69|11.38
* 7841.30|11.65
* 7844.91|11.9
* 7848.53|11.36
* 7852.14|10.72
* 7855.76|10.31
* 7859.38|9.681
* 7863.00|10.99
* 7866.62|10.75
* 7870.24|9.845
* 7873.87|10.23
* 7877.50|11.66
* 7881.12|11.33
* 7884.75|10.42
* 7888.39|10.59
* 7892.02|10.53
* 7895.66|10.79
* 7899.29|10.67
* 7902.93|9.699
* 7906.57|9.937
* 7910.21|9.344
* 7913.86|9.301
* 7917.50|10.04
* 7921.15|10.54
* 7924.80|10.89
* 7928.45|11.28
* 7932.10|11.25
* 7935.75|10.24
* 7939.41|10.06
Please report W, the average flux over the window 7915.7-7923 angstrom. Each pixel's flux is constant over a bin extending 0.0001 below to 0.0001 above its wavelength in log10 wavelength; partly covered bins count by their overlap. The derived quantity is 10.3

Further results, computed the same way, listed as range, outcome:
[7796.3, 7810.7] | 12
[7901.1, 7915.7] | 9.57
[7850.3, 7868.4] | 10.5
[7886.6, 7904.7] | 10.5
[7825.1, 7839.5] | 11.7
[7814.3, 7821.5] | 12.9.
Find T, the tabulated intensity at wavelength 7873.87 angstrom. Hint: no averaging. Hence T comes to 10.23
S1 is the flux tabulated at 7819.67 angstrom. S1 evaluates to 13.14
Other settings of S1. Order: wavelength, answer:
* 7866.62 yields 10.75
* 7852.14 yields 10.72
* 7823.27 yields 11.53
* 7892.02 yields 10.53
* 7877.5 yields 11.66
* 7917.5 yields 10.04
